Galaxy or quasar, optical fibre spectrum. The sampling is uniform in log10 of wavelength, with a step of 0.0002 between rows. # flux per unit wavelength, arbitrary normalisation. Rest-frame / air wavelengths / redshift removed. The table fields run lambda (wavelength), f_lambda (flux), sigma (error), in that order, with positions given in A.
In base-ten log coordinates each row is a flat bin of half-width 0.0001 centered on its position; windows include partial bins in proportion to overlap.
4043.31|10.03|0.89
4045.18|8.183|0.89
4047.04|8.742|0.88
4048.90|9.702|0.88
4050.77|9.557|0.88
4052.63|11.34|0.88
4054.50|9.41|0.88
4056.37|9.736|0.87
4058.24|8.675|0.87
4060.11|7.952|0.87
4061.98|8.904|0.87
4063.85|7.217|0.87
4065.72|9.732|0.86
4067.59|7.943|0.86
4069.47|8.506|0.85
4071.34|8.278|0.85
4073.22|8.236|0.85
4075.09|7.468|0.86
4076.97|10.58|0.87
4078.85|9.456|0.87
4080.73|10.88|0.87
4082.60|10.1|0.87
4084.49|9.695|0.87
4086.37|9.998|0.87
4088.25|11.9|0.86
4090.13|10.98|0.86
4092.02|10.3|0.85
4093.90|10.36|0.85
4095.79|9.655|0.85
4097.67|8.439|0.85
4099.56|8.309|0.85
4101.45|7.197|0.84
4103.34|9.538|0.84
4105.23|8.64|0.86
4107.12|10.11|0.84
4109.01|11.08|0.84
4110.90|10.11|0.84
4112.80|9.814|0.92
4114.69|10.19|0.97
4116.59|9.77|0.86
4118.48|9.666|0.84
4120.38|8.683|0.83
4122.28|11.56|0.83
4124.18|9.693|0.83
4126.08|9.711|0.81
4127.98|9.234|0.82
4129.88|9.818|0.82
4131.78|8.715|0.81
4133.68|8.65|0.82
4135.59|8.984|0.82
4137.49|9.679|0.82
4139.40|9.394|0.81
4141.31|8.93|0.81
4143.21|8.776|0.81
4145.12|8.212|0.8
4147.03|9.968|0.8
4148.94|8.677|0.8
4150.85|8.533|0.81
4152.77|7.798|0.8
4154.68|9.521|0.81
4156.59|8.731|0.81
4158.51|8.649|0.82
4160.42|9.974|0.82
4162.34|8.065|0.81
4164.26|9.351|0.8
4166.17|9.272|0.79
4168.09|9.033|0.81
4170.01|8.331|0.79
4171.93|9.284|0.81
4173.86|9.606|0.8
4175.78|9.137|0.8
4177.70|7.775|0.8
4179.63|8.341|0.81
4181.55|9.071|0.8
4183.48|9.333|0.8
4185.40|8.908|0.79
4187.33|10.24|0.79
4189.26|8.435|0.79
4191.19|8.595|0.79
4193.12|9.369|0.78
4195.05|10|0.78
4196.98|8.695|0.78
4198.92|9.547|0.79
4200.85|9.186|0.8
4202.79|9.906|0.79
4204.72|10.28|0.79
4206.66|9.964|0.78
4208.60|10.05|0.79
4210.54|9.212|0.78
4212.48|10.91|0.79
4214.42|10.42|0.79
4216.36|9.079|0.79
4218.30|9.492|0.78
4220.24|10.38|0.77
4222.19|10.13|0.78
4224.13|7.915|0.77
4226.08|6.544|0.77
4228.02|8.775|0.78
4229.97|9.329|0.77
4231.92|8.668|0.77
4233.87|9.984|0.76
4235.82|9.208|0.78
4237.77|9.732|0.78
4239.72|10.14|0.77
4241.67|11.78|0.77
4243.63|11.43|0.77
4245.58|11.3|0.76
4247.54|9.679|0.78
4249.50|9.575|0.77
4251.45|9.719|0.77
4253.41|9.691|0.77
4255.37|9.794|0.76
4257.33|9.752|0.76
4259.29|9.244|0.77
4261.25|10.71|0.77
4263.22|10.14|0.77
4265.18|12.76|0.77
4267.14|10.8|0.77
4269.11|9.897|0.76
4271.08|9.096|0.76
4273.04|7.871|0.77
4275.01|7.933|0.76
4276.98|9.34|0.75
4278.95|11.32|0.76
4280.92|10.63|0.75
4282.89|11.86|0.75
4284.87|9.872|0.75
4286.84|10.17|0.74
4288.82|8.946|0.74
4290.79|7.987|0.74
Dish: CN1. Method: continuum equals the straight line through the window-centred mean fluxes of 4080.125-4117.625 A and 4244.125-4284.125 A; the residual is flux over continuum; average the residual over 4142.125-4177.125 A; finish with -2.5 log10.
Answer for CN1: 0.12 mag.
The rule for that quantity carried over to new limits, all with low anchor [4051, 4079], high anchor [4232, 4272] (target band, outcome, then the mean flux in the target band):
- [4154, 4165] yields 0.06 mag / 9.03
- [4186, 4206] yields 0.04 mag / 9.42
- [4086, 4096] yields -0.17 mag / 10.6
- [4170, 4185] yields 0.09 mag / 8.9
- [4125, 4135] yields 0.01 mag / 9.22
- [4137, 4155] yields 0.06 mag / 8.91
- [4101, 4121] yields -0.04 mag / 9.6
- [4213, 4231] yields 0.09 mag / 9.16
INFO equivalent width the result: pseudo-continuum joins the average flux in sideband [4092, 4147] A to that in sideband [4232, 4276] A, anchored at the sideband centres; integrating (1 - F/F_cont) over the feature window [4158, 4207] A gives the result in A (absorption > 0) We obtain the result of 2.6 A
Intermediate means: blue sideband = 9.42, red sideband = 9.98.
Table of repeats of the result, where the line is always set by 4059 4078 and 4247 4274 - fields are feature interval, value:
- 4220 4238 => 1.3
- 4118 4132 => -1.2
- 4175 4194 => 0.9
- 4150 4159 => 0.5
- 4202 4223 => -0.9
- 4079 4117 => -5.0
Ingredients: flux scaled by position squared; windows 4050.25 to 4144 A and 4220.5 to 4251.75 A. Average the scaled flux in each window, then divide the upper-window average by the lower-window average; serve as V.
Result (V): 1.09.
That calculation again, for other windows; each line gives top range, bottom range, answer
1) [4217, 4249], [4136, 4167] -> 1.12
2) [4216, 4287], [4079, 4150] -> 1.09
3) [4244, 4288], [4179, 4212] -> 1.11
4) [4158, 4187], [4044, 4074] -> 1.07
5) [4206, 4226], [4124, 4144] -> 1.08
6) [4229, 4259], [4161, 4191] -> 1.15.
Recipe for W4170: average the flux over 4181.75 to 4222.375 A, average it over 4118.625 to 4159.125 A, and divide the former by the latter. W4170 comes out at 1.0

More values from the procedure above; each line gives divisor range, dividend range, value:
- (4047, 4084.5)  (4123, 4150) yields 1.01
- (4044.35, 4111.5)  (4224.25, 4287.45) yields 1.05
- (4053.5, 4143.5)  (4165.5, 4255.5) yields 1.01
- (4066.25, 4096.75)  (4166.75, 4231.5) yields 0.96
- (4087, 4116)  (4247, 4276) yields 1.00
